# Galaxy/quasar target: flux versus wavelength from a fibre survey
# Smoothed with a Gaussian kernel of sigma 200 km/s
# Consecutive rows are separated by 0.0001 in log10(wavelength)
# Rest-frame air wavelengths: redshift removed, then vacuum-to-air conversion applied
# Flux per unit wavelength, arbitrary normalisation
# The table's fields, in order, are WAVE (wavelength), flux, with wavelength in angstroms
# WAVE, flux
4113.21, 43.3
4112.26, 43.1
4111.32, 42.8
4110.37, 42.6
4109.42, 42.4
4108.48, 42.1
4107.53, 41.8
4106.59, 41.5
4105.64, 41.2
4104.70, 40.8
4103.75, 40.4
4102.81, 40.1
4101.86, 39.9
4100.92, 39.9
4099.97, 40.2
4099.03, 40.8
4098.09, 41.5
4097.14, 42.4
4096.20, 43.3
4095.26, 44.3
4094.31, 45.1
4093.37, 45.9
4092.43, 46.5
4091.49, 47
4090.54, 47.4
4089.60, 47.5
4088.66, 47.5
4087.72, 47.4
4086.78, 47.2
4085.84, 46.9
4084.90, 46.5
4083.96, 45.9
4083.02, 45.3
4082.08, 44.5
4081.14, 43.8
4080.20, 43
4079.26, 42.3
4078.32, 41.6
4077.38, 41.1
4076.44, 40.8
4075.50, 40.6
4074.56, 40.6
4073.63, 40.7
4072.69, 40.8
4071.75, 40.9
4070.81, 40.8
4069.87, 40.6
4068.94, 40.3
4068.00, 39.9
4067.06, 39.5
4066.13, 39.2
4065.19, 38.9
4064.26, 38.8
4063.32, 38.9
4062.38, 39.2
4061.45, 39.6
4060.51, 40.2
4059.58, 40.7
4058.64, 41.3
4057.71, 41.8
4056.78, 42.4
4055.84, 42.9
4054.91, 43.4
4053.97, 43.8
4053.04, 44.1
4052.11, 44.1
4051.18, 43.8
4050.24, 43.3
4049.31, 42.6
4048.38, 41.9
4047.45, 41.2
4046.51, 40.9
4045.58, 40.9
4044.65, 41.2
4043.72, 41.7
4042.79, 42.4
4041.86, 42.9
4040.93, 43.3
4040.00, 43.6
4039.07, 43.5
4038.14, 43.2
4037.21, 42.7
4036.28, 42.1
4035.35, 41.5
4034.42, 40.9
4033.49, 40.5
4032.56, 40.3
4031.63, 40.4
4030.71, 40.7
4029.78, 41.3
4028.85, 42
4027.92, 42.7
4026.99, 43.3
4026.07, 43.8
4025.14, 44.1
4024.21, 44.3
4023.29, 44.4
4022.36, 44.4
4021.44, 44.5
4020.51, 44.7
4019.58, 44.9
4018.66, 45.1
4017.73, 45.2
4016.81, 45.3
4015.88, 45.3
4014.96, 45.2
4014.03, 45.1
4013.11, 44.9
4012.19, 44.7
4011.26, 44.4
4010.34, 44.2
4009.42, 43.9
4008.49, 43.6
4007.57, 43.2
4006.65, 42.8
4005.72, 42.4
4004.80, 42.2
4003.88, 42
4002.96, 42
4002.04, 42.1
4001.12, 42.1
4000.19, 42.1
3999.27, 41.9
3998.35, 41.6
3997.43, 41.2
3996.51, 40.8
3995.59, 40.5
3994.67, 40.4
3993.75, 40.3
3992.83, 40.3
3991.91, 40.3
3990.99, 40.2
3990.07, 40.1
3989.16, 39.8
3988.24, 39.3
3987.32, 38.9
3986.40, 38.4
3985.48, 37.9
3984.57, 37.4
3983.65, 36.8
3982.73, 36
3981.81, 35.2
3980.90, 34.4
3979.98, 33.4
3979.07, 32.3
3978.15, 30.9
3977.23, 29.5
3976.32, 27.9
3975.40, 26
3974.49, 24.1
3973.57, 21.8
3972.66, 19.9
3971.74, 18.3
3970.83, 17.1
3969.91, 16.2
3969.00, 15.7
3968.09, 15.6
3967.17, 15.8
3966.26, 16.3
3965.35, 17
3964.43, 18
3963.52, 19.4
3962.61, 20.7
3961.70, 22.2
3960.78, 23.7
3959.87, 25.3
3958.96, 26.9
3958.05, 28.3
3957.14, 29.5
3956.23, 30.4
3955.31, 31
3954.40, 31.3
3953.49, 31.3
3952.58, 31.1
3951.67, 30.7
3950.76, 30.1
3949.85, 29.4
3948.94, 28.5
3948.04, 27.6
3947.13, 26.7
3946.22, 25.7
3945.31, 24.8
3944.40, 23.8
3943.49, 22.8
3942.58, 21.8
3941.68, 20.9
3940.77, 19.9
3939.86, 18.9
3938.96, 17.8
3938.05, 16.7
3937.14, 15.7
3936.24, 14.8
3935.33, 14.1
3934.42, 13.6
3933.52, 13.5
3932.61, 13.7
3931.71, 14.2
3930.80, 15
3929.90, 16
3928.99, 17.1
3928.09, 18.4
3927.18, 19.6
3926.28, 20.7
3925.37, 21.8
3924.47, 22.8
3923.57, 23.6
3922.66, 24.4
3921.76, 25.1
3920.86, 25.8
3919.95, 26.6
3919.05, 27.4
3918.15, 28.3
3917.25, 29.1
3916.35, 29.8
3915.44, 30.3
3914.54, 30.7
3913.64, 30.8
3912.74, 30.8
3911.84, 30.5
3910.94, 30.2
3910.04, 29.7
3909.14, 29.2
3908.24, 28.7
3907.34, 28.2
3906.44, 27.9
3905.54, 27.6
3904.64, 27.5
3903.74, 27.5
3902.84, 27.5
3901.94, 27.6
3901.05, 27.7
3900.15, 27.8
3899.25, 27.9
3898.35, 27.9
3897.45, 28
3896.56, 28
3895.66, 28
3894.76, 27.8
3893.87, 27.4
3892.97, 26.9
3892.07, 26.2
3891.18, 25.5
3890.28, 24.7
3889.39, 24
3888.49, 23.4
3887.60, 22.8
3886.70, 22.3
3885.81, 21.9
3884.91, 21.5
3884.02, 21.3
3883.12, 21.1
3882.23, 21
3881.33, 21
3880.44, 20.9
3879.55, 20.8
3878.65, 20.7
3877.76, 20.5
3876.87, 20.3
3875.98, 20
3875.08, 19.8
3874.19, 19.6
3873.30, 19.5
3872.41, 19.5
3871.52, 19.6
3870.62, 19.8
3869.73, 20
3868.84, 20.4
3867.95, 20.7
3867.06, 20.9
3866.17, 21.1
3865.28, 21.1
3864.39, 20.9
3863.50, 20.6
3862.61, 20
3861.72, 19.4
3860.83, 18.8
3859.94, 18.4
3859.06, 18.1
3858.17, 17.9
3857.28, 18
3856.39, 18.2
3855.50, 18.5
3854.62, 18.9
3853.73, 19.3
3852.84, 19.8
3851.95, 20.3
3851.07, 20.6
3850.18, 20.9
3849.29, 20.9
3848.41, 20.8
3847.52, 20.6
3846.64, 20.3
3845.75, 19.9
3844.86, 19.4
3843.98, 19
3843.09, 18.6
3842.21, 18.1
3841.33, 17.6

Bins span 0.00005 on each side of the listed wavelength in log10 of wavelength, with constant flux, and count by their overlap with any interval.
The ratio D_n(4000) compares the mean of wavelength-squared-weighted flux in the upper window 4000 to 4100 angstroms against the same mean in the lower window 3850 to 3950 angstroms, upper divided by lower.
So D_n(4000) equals 2.0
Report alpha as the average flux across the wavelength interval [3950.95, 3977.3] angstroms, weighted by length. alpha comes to 23.5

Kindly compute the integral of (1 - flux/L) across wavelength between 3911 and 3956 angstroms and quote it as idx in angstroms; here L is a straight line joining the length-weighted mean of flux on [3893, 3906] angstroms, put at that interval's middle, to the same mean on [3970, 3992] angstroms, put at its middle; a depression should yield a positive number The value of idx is 8.8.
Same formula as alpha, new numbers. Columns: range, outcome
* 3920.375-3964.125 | 22.6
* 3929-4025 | 31.5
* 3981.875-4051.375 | 42.1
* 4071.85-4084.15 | 42.2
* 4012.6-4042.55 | 43.3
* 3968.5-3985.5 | 27.7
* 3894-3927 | 27.5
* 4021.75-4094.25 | 42.6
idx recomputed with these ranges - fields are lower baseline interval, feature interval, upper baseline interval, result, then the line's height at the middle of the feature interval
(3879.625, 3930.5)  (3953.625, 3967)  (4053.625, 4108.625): 2.8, 30.8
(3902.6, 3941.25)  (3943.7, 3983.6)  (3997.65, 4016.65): 8.7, 33.1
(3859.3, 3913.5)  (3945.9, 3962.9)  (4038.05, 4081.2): 1.5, 30.8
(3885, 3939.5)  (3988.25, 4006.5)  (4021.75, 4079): -3.2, 35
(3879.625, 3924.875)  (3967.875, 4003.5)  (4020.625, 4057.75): 2.5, 36.3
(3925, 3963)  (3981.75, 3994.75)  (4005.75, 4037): -1.6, 34.5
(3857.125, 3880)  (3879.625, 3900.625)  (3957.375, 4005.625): -2.3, 22.1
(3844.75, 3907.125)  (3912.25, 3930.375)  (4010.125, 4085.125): 1.7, 27.6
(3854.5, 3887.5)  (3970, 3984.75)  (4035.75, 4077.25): 1.9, 32.4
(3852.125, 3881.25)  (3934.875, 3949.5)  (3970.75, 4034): 4.5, 30.7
